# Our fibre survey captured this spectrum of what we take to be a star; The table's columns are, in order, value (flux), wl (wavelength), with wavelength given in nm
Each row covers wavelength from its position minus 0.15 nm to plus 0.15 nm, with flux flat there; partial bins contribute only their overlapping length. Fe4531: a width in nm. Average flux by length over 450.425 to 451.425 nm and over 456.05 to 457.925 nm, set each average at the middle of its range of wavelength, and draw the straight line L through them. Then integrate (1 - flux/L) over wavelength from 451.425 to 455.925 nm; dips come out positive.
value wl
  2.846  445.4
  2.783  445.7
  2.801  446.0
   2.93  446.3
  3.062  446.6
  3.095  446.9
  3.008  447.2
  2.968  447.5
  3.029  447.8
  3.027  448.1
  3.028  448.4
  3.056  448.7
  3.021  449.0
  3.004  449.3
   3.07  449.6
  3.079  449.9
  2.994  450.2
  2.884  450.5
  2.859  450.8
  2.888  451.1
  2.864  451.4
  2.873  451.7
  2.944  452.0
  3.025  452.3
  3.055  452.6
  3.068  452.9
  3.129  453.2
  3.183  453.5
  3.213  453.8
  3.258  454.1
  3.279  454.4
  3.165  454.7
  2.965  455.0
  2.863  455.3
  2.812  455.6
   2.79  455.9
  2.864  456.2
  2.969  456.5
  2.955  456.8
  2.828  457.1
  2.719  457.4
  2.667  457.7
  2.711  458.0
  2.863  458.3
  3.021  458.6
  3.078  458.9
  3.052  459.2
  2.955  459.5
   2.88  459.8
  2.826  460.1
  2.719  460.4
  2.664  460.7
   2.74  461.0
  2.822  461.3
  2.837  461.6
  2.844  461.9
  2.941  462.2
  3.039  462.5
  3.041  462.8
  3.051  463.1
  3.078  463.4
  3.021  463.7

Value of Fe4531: -0.30 nm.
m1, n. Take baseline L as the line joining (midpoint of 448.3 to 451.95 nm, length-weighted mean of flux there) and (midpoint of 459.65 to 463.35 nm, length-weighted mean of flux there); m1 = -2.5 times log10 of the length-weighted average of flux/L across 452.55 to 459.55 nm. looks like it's -0.02 mag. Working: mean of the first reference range 2.97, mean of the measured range 2.98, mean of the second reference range 2.87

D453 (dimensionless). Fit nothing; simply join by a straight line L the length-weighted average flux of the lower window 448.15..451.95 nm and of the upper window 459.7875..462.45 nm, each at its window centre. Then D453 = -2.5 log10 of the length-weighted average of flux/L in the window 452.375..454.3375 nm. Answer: -0.08 mag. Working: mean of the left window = 2.97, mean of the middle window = 3.15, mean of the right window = 2.81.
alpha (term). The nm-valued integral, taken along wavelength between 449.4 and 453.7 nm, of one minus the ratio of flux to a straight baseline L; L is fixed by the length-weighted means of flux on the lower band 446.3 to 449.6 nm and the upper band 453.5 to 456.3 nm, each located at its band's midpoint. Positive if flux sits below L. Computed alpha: 0.049 nm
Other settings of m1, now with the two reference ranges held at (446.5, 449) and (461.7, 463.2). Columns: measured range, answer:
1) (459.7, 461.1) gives 0.08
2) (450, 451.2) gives 0.04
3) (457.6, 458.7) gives 0.07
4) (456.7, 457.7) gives 0.07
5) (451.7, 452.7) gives 0.01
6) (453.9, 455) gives -0.07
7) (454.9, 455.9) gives 0.05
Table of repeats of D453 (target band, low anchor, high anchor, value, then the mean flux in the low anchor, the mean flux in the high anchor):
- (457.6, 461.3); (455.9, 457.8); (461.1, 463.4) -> 0.01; 2.83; 2.94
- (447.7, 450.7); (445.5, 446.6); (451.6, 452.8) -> -0.03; 2.87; 2.98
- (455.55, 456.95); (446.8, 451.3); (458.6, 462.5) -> 0.01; 3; 2.88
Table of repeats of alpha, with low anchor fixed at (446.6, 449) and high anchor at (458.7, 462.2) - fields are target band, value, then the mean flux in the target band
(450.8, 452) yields 0.04 nm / 2.88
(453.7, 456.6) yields -0.08 nm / 3.02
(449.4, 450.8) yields 0.00 nm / 2.99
